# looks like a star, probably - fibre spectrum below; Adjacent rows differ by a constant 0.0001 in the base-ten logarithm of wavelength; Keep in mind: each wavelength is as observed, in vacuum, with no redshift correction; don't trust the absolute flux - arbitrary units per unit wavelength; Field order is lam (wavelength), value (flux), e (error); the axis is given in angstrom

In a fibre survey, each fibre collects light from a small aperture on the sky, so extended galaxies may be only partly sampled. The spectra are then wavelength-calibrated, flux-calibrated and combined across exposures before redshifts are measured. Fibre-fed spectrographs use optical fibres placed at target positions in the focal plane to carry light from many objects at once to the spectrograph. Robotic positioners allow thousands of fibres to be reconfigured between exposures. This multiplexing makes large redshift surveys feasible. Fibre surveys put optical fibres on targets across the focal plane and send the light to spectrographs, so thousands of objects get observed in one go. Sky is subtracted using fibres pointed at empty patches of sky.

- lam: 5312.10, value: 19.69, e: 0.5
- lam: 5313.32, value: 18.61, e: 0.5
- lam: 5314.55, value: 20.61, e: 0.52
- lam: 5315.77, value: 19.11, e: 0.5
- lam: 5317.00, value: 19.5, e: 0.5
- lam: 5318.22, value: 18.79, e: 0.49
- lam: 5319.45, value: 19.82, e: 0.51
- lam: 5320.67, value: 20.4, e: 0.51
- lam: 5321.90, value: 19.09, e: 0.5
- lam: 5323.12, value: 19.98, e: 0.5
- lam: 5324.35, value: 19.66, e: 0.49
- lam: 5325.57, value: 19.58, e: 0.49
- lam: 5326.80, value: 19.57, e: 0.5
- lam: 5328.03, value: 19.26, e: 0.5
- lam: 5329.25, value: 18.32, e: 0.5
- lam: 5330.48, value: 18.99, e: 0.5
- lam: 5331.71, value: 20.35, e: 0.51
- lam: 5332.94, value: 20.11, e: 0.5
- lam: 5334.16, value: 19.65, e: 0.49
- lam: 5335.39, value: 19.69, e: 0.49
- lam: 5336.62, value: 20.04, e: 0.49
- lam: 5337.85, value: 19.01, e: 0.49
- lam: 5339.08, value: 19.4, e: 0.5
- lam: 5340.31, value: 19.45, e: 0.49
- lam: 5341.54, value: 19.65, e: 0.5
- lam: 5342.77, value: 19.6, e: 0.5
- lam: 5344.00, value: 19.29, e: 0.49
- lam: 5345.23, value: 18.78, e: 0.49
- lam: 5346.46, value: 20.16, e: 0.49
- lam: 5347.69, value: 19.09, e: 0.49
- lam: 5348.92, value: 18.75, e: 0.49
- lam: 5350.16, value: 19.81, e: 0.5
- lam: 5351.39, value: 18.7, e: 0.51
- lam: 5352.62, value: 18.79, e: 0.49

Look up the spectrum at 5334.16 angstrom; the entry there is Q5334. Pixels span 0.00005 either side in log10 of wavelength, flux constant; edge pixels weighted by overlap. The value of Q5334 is 19.65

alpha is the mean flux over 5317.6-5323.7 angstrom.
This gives 19.6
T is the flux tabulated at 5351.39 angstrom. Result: 18.7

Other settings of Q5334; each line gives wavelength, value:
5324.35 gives 19.66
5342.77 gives 19.6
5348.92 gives 18.75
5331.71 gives 20.35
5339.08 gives 19.4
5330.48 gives 18.99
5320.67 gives 20.4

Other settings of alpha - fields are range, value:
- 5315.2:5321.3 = 19.5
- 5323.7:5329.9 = 19.3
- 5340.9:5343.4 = 19.6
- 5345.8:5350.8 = 19.4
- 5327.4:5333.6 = 19.4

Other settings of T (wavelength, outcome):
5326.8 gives 19.57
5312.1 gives 19.69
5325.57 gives 19.58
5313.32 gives 18.61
